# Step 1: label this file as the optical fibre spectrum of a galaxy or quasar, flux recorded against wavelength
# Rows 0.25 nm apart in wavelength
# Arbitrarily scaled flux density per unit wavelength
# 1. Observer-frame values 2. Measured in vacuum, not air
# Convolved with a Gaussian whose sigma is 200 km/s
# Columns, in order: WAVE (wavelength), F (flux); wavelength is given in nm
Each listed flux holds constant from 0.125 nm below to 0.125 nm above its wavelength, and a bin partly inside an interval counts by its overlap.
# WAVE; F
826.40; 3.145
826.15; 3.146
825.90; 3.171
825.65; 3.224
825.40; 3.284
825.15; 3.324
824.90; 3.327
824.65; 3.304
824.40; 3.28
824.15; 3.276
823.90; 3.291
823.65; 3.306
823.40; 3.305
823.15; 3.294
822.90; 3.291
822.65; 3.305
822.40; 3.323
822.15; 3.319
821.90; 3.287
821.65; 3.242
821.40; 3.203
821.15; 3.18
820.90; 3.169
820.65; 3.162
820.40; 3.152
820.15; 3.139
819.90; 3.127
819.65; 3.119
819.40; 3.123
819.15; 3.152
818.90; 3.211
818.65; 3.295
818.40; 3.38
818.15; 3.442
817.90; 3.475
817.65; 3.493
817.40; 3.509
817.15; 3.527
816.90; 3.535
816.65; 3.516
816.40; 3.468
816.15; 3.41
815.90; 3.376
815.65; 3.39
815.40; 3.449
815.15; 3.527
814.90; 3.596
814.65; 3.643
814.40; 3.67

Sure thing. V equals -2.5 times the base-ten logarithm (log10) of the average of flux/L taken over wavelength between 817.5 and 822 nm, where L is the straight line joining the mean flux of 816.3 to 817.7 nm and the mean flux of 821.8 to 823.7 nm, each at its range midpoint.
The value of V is 0.06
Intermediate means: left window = 3.51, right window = 3.3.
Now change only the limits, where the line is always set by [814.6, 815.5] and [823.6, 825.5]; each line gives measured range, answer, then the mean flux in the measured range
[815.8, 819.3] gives 0.02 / 3.41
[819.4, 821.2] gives 0.09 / 3.15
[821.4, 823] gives 0.02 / 3.29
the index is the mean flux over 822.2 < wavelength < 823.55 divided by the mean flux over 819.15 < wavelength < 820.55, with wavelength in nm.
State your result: 1.05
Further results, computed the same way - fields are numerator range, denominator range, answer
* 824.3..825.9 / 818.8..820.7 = 1.04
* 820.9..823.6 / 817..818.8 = 0.95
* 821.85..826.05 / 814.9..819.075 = 0.96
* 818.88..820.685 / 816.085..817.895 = 0.90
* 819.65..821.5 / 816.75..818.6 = 0.91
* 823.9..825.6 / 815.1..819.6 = 0.97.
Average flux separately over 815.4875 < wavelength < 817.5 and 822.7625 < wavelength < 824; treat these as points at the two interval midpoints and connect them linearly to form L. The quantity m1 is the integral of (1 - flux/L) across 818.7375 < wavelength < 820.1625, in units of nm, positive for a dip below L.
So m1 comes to 0.10 nm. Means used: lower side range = 3.47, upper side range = 3.3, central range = 3.15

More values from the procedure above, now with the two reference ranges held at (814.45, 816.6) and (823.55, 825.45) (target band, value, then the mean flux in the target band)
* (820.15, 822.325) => 0.10 nm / 3.21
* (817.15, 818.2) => -0.01 nm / 3.49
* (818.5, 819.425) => 0.06 nm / 3.21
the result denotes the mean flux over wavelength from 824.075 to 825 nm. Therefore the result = 3.3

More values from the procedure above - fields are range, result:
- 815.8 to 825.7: 3.3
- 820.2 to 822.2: 3.21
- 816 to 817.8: 3.49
